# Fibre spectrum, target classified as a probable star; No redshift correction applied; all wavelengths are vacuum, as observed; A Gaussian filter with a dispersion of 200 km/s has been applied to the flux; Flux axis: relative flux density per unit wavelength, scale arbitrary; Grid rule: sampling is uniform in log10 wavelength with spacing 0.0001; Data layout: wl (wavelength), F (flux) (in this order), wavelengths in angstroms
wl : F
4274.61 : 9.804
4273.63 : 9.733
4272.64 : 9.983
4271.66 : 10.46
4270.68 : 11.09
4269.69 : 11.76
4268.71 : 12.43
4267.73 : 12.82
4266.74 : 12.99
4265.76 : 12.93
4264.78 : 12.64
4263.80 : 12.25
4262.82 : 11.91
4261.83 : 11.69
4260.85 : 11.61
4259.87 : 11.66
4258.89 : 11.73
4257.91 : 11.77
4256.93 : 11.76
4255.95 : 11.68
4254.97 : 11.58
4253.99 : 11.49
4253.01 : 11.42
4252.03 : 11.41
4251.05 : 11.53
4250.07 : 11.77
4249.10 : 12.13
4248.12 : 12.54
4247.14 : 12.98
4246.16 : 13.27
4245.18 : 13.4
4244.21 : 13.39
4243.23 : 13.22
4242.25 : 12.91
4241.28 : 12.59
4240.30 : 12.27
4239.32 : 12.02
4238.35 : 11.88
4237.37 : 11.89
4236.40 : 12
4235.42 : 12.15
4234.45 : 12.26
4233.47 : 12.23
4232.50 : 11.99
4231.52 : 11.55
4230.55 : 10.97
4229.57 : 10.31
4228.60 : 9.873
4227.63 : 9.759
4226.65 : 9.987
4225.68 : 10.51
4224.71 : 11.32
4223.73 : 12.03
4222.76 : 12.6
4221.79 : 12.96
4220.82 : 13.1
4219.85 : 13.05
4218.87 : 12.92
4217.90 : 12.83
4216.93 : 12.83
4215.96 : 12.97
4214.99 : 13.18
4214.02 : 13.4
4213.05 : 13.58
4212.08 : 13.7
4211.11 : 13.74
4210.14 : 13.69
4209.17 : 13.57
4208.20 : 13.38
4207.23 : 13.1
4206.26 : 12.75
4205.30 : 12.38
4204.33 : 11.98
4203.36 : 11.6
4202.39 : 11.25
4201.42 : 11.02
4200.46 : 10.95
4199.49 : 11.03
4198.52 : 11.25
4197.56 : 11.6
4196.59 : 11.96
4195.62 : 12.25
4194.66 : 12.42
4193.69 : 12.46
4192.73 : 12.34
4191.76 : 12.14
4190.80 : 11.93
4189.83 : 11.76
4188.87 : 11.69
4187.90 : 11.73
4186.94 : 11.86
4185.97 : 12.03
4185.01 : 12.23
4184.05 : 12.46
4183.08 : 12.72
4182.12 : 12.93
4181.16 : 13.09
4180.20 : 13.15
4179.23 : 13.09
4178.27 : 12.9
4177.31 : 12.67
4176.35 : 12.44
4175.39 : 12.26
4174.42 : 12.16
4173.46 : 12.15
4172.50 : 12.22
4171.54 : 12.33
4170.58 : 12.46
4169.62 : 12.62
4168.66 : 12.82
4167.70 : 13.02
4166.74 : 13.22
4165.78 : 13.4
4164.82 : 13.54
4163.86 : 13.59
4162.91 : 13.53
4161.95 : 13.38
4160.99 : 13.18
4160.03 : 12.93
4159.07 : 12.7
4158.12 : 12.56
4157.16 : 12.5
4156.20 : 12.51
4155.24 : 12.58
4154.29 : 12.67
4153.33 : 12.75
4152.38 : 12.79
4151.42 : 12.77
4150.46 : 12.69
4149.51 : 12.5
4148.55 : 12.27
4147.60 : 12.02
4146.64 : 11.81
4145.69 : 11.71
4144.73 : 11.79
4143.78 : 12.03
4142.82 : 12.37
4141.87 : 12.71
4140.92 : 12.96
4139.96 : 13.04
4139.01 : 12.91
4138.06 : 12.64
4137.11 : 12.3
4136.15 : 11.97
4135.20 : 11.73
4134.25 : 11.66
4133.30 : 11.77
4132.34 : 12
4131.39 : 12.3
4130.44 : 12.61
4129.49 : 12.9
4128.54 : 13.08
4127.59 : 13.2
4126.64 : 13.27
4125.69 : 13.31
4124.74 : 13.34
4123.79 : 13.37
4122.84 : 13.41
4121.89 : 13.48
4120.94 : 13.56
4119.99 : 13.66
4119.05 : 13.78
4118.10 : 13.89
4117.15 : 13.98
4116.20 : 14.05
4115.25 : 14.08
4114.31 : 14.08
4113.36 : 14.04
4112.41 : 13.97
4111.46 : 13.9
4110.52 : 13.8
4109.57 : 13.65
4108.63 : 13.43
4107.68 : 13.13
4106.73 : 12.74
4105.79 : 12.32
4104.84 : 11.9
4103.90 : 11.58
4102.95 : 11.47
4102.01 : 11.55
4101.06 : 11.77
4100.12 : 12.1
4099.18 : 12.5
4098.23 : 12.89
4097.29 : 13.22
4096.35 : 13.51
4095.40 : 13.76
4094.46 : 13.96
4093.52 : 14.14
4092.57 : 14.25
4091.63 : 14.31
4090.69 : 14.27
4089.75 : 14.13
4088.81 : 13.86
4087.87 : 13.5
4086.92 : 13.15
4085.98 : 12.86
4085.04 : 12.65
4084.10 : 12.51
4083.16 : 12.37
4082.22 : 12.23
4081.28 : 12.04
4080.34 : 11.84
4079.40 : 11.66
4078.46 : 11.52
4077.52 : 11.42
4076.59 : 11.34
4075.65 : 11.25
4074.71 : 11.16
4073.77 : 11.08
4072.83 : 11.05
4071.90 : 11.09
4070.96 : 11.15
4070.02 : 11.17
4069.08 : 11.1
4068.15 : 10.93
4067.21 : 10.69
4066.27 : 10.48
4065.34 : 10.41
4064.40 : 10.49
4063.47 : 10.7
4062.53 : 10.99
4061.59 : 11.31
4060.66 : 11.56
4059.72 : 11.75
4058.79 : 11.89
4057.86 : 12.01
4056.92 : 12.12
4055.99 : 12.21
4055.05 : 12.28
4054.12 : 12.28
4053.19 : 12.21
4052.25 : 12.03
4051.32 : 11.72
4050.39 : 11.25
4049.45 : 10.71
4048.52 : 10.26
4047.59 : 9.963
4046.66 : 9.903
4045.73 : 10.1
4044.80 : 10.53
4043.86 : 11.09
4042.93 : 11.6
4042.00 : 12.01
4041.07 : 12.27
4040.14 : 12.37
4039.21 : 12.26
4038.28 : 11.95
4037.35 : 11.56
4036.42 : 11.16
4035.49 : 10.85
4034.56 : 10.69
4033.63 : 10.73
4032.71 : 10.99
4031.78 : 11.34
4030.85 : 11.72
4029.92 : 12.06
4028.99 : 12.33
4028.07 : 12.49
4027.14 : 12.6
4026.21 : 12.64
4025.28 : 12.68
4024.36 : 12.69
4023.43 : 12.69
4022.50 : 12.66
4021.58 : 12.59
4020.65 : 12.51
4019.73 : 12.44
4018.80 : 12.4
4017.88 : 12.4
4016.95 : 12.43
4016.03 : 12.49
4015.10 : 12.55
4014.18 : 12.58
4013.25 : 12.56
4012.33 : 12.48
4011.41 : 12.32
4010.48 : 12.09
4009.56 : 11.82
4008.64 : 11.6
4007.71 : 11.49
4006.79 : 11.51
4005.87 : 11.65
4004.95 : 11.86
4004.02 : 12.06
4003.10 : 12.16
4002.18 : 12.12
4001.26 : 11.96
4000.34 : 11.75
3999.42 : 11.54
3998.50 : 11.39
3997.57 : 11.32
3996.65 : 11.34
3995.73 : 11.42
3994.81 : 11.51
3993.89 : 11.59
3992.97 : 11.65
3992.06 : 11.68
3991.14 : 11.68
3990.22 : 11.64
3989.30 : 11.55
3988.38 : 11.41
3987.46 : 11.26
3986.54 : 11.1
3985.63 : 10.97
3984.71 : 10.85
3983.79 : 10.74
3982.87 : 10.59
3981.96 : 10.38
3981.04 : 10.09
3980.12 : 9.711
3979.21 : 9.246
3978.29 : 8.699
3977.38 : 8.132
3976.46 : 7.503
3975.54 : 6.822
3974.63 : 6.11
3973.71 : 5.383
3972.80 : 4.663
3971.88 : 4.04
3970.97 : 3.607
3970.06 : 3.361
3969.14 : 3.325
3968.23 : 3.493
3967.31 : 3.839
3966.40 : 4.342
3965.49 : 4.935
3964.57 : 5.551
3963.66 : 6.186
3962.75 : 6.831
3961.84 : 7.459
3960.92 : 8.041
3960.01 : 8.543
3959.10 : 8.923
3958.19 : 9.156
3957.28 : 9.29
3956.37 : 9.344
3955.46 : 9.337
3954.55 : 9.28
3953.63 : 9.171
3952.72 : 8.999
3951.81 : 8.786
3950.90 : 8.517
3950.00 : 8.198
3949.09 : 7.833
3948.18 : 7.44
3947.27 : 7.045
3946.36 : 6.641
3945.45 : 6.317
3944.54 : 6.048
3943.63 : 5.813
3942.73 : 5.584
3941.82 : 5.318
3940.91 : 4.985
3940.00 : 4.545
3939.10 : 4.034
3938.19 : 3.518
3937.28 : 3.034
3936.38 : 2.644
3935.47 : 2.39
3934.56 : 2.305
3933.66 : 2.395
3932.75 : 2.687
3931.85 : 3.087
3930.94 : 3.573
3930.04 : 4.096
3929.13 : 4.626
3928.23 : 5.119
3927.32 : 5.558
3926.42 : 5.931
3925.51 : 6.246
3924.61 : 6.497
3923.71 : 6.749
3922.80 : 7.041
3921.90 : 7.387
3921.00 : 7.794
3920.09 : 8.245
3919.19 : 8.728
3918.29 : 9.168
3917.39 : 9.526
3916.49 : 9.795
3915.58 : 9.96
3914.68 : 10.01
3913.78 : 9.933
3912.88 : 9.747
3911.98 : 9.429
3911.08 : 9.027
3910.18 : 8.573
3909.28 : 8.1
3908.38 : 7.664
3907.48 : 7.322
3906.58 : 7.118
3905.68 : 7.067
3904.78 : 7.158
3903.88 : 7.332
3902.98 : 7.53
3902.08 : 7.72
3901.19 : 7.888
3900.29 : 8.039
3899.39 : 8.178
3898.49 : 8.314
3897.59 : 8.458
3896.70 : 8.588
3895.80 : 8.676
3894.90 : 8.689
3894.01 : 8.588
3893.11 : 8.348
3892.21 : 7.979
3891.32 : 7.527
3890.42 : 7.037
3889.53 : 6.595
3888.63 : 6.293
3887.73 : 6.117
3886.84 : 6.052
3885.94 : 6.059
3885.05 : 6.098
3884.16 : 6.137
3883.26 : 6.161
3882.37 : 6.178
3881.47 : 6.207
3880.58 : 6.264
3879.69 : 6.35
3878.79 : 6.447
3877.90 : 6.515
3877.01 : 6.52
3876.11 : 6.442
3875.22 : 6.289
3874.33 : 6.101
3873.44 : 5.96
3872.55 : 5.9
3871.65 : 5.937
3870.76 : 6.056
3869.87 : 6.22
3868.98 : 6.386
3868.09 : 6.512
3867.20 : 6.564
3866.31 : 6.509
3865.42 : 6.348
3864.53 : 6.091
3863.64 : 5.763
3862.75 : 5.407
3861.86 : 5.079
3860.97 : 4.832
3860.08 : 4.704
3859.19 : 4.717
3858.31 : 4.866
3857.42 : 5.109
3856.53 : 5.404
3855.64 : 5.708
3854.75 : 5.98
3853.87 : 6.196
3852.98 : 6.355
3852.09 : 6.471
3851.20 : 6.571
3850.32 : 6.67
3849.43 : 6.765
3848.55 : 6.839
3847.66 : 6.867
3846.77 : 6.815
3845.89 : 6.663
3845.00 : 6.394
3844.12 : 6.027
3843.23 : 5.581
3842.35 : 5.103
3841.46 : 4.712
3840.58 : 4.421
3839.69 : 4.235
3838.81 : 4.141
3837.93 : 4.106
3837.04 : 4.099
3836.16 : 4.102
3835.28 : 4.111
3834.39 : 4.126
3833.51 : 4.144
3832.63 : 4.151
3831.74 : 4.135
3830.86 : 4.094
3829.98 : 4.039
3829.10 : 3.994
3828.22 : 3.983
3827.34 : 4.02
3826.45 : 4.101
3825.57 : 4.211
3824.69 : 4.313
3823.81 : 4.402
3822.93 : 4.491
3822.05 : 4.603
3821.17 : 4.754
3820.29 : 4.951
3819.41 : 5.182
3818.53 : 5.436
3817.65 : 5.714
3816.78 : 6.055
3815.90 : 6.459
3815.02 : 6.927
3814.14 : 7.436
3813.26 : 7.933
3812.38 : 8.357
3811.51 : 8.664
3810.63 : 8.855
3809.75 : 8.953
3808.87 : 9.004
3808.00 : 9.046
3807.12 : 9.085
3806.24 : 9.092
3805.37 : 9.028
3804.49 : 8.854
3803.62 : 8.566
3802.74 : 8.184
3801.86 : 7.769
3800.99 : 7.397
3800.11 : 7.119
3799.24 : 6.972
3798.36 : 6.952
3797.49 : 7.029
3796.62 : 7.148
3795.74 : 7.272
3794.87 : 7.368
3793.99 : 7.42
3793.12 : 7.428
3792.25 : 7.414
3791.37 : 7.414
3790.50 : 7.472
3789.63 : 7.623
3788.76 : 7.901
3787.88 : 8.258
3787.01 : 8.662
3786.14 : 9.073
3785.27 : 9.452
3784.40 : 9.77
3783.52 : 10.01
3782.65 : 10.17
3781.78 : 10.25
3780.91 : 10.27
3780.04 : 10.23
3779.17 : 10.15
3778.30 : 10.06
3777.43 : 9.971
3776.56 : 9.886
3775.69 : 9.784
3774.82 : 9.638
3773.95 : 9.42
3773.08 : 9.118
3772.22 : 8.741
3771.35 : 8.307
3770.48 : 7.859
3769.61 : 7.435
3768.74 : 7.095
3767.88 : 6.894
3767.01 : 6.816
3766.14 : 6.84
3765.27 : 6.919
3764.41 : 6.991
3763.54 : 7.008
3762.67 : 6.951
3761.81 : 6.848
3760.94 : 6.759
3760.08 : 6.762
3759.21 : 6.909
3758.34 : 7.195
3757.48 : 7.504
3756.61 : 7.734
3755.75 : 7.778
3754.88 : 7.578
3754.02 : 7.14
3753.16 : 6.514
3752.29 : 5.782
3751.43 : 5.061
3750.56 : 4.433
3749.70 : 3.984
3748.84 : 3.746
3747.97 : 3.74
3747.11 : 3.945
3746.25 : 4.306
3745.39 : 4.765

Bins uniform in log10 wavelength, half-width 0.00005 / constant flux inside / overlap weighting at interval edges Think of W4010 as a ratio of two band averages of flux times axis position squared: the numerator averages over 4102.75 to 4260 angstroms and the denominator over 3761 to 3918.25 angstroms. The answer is 2.12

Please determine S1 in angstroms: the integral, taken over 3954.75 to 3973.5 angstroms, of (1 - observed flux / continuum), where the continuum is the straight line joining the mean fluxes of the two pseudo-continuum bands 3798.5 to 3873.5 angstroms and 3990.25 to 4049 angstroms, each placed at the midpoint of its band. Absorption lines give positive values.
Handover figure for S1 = 7.0 angstroms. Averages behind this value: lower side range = 5.98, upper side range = 11.8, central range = 6.24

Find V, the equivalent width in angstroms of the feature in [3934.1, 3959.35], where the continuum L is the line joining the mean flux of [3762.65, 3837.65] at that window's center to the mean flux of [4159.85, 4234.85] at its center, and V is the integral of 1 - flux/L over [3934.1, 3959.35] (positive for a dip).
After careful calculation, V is 7.1 angstroms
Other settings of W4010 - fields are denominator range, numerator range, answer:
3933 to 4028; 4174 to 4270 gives 1.51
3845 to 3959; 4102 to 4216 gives 2.15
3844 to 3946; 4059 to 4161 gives 2.16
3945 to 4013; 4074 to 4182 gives 1.50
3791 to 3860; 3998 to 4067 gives 2.13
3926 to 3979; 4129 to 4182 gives 2.35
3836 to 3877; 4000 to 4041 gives 2.27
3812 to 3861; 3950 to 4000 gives 1.75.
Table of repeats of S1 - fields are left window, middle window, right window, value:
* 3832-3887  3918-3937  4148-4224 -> 4.87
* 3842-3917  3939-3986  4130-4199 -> 7.25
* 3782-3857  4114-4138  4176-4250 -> -4.48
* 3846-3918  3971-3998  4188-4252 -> -3.38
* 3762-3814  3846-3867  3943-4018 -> 6.65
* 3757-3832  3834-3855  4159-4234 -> 6.51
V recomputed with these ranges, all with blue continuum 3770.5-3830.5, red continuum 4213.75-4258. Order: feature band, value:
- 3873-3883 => 2.5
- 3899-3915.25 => 0.9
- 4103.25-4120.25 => -4.1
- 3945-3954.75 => 1.2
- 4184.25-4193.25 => -0.3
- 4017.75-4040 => -4.6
